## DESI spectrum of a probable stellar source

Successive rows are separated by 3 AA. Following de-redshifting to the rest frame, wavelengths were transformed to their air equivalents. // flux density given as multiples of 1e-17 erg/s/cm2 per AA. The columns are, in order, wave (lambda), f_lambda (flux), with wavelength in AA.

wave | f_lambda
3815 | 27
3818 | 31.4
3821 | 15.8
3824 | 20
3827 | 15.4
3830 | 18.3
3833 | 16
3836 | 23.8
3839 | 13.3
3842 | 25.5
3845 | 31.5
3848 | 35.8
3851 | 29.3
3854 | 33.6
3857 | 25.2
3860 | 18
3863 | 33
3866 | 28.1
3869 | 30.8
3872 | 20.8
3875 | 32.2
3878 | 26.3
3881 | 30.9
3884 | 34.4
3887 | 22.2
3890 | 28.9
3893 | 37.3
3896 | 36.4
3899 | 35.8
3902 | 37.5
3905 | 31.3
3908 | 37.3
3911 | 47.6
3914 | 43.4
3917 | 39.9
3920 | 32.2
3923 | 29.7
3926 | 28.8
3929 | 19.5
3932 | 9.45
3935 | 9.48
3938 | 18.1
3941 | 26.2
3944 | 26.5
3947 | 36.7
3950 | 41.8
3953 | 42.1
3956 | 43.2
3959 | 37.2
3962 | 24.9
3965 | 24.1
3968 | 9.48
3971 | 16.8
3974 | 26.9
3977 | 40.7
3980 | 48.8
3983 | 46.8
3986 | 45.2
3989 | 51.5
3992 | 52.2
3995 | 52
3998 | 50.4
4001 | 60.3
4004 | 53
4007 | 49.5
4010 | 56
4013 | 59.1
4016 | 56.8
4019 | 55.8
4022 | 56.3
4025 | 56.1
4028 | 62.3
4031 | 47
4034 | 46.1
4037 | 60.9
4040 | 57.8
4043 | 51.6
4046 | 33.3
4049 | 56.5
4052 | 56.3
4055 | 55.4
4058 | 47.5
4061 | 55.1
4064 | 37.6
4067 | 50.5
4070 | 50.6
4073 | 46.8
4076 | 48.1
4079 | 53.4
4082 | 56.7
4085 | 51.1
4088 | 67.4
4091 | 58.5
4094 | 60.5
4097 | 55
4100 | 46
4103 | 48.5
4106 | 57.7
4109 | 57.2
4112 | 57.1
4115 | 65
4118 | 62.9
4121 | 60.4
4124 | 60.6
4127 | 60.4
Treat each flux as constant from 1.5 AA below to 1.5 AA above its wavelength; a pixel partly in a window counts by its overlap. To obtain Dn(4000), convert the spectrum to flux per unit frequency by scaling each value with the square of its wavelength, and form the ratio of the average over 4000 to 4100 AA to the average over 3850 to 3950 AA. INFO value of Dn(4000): 1.9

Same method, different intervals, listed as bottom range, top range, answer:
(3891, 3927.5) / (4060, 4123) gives 1.65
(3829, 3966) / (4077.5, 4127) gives 2.16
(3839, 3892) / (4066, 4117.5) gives 2.18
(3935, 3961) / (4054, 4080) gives 1.61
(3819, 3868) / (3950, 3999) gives 1.70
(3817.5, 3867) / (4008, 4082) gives 2.40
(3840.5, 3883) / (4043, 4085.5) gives 1.93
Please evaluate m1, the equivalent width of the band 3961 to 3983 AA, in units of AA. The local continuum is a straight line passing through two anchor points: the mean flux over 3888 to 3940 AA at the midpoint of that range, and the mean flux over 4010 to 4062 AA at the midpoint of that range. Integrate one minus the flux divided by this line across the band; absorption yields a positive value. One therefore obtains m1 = 6.9 AA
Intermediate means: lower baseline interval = 30.6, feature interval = 28.8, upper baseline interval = 53.8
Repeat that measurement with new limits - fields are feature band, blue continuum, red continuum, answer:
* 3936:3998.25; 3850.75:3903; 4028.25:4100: 8.09 AA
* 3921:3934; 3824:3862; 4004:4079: 5.06 AA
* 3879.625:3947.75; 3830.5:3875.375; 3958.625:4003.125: 3.64 AA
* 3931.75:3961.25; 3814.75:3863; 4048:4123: 6.13 AA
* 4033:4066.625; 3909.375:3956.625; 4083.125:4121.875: -1.22 AA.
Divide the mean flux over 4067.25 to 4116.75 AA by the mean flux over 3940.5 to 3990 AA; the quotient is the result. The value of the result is 1.6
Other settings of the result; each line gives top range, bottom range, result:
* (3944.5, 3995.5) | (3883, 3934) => 1.15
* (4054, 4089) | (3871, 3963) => 1.64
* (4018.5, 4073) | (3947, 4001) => 1.33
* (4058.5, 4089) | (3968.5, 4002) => 1.18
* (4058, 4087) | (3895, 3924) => 1.35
